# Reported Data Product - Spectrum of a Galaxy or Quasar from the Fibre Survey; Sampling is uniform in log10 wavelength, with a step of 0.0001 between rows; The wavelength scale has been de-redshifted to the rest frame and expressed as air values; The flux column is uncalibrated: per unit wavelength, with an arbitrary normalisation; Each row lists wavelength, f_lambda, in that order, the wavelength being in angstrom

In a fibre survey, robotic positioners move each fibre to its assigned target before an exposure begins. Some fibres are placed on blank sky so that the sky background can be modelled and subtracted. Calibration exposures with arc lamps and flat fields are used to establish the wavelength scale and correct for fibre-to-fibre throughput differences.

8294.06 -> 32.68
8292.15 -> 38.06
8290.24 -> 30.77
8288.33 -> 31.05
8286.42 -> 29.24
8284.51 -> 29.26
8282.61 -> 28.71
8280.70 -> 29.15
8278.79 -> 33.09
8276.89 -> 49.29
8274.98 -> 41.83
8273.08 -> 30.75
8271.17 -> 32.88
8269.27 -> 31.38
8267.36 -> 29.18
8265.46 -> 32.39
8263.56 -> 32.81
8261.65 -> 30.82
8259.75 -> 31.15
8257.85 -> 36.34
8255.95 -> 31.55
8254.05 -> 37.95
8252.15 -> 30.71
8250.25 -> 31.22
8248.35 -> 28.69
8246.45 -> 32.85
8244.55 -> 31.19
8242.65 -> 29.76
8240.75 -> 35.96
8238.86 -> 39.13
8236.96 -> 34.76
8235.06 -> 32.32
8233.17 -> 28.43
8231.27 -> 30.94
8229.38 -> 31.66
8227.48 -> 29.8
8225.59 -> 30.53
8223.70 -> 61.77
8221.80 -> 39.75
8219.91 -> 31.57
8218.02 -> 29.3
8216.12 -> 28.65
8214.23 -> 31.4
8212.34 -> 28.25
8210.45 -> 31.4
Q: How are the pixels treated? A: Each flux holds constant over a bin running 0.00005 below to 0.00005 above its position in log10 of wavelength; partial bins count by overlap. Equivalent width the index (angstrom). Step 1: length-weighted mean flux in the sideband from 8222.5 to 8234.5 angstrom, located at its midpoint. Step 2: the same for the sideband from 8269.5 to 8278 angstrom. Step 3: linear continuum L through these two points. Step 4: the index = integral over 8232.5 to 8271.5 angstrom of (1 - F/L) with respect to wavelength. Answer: 4.6 angstrom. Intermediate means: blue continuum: 35.5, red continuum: 38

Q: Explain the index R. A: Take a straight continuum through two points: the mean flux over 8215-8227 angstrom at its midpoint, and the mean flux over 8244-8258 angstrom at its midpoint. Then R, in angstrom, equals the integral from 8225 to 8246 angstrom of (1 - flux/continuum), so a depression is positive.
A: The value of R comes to 1.4 angstrom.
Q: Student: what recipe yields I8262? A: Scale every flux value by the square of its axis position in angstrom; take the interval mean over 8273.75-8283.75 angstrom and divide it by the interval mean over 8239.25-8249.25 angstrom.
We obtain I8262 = 1.13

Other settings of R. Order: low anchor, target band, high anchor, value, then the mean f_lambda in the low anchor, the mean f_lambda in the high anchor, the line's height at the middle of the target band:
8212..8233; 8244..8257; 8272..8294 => 0.7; 33.9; 33.7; 33.8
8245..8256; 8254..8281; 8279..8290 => -2.7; 32.2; 29.8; 31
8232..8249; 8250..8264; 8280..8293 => -0.4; 32.6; 30.9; 32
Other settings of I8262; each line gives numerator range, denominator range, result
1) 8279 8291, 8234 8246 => 0.89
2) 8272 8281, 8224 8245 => 1.14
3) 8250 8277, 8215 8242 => 0.98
